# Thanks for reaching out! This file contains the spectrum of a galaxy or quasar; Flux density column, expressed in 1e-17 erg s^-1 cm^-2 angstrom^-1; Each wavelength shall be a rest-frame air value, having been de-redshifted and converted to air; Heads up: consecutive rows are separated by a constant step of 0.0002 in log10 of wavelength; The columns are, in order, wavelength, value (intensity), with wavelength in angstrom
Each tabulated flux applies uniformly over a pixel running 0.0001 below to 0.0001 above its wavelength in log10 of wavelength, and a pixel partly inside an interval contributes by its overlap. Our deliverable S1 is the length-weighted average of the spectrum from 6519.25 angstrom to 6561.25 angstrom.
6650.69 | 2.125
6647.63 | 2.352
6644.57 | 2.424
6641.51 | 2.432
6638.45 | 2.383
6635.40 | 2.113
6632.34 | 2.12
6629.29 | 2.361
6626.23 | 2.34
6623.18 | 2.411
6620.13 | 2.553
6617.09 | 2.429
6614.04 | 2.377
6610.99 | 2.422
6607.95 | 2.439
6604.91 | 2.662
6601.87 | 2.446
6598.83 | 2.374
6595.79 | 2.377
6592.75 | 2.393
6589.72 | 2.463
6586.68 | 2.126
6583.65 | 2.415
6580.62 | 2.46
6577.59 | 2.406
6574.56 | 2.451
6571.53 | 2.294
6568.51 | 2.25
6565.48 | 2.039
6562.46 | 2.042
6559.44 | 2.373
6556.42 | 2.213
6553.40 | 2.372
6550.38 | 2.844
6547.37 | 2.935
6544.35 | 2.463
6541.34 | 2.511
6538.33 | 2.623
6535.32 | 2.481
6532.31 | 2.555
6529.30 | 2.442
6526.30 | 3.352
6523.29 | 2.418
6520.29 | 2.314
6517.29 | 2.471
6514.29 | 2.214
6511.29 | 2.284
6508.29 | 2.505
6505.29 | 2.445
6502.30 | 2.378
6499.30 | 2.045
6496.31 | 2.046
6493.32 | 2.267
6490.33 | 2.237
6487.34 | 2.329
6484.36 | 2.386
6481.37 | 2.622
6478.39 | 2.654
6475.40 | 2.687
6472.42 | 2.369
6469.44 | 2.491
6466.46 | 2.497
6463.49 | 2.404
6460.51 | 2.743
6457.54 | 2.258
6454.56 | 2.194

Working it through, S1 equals 2.56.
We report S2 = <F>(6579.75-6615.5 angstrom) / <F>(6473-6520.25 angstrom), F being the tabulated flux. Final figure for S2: 1.02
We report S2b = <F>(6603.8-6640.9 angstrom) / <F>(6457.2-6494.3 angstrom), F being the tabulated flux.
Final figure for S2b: 0.97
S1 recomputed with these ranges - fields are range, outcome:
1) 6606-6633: 2.4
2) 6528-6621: 2.43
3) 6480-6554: 2.46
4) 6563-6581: 2.29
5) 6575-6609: 2.42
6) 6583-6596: 2.35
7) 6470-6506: 2.37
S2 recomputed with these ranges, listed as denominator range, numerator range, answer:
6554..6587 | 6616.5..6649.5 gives 1.03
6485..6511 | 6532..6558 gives 1.12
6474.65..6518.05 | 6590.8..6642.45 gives 1.01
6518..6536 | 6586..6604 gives 0.92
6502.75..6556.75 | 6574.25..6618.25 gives 0.95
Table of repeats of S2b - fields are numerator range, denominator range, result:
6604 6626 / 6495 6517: 1.08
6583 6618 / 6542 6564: 0.98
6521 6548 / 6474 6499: 1.10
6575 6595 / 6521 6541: 0.91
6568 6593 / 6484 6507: 1.05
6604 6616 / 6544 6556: 0.94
